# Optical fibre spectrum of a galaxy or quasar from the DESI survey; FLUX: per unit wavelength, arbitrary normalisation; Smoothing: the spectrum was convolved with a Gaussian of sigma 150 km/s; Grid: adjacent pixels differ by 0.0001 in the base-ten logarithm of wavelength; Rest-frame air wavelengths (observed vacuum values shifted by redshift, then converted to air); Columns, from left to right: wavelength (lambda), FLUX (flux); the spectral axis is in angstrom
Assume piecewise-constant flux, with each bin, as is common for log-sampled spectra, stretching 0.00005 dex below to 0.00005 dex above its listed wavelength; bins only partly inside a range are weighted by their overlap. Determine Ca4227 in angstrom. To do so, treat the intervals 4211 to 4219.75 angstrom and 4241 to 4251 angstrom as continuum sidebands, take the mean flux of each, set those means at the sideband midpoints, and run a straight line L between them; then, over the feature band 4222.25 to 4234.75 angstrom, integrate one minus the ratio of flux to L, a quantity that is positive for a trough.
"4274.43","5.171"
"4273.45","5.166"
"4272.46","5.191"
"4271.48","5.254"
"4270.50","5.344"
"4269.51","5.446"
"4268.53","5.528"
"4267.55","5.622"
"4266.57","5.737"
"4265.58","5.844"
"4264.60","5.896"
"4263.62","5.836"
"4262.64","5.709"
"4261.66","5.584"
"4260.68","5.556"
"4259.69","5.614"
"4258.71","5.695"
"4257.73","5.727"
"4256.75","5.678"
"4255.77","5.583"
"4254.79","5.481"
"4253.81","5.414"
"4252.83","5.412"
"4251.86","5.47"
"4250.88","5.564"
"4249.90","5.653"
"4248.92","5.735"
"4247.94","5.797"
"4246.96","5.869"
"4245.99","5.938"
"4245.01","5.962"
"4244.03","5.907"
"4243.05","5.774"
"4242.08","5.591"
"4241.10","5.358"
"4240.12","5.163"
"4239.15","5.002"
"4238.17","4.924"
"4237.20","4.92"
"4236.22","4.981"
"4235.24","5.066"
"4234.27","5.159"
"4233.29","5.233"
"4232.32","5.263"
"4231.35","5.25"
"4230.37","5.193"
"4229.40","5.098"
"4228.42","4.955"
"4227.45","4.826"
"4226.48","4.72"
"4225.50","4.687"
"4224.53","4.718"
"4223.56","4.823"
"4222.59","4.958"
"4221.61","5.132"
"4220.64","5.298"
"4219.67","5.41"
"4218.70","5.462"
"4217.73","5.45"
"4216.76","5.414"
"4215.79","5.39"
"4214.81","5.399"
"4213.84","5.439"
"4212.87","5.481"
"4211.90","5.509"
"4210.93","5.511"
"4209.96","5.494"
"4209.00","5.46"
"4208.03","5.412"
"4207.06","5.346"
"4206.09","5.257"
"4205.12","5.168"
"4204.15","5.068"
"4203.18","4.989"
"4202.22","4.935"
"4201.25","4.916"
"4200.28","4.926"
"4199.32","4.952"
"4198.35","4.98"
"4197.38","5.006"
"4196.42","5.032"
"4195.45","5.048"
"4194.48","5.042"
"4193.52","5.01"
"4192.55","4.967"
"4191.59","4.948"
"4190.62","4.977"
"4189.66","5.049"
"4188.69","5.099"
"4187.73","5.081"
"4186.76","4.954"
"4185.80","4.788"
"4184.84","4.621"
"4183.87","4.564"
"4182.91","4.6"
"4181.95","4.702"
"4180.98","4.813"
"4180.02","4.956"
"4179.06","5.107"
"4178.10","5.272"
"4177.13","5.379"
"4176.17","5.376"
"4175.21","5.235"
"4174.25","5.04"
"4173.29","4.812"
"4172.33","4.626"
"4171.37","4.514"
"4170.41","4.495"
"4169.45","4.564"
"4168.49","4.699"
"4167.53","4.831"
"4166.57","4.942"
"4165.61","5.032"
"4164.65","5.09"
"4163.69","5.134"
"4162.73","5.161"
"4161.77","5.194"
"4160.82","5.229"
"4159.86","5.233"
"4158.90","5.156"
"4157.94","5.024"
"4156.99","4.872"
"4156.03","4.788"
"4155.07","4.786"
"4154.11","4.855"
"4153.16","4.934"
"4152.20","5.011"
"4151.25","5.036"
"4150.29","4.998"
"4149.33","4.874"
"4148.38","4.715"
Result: 1.3 angstrom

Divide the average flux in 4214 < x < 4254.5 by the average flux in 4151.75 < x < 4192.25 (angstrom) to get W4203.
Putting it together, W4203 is 1.07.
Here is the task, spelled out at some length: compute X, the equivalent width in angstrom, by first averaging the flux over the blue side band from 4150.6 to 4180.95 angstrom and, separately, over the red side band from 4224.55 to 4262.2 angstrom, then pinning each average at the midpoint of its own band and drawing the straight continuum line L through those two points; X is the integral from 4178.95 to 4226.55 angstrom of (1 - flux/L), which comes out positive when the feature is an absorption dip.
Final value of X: 0.8 angstrom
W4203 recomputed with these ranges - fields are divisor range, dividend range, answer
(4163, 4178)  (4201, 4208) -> 1.04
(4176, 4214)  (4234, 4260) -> 1.08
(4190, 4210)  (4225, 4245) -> 1.02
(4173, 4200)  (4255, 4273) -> 1.12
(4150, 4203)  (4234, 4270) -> 1.12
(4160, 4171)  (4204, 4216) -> 1.09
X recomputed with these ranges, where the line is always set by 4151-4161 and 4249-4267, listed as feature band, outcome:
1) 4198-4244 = 1.80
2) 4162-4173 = 0.49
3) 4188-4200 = 0.50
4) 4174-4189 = 0.51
